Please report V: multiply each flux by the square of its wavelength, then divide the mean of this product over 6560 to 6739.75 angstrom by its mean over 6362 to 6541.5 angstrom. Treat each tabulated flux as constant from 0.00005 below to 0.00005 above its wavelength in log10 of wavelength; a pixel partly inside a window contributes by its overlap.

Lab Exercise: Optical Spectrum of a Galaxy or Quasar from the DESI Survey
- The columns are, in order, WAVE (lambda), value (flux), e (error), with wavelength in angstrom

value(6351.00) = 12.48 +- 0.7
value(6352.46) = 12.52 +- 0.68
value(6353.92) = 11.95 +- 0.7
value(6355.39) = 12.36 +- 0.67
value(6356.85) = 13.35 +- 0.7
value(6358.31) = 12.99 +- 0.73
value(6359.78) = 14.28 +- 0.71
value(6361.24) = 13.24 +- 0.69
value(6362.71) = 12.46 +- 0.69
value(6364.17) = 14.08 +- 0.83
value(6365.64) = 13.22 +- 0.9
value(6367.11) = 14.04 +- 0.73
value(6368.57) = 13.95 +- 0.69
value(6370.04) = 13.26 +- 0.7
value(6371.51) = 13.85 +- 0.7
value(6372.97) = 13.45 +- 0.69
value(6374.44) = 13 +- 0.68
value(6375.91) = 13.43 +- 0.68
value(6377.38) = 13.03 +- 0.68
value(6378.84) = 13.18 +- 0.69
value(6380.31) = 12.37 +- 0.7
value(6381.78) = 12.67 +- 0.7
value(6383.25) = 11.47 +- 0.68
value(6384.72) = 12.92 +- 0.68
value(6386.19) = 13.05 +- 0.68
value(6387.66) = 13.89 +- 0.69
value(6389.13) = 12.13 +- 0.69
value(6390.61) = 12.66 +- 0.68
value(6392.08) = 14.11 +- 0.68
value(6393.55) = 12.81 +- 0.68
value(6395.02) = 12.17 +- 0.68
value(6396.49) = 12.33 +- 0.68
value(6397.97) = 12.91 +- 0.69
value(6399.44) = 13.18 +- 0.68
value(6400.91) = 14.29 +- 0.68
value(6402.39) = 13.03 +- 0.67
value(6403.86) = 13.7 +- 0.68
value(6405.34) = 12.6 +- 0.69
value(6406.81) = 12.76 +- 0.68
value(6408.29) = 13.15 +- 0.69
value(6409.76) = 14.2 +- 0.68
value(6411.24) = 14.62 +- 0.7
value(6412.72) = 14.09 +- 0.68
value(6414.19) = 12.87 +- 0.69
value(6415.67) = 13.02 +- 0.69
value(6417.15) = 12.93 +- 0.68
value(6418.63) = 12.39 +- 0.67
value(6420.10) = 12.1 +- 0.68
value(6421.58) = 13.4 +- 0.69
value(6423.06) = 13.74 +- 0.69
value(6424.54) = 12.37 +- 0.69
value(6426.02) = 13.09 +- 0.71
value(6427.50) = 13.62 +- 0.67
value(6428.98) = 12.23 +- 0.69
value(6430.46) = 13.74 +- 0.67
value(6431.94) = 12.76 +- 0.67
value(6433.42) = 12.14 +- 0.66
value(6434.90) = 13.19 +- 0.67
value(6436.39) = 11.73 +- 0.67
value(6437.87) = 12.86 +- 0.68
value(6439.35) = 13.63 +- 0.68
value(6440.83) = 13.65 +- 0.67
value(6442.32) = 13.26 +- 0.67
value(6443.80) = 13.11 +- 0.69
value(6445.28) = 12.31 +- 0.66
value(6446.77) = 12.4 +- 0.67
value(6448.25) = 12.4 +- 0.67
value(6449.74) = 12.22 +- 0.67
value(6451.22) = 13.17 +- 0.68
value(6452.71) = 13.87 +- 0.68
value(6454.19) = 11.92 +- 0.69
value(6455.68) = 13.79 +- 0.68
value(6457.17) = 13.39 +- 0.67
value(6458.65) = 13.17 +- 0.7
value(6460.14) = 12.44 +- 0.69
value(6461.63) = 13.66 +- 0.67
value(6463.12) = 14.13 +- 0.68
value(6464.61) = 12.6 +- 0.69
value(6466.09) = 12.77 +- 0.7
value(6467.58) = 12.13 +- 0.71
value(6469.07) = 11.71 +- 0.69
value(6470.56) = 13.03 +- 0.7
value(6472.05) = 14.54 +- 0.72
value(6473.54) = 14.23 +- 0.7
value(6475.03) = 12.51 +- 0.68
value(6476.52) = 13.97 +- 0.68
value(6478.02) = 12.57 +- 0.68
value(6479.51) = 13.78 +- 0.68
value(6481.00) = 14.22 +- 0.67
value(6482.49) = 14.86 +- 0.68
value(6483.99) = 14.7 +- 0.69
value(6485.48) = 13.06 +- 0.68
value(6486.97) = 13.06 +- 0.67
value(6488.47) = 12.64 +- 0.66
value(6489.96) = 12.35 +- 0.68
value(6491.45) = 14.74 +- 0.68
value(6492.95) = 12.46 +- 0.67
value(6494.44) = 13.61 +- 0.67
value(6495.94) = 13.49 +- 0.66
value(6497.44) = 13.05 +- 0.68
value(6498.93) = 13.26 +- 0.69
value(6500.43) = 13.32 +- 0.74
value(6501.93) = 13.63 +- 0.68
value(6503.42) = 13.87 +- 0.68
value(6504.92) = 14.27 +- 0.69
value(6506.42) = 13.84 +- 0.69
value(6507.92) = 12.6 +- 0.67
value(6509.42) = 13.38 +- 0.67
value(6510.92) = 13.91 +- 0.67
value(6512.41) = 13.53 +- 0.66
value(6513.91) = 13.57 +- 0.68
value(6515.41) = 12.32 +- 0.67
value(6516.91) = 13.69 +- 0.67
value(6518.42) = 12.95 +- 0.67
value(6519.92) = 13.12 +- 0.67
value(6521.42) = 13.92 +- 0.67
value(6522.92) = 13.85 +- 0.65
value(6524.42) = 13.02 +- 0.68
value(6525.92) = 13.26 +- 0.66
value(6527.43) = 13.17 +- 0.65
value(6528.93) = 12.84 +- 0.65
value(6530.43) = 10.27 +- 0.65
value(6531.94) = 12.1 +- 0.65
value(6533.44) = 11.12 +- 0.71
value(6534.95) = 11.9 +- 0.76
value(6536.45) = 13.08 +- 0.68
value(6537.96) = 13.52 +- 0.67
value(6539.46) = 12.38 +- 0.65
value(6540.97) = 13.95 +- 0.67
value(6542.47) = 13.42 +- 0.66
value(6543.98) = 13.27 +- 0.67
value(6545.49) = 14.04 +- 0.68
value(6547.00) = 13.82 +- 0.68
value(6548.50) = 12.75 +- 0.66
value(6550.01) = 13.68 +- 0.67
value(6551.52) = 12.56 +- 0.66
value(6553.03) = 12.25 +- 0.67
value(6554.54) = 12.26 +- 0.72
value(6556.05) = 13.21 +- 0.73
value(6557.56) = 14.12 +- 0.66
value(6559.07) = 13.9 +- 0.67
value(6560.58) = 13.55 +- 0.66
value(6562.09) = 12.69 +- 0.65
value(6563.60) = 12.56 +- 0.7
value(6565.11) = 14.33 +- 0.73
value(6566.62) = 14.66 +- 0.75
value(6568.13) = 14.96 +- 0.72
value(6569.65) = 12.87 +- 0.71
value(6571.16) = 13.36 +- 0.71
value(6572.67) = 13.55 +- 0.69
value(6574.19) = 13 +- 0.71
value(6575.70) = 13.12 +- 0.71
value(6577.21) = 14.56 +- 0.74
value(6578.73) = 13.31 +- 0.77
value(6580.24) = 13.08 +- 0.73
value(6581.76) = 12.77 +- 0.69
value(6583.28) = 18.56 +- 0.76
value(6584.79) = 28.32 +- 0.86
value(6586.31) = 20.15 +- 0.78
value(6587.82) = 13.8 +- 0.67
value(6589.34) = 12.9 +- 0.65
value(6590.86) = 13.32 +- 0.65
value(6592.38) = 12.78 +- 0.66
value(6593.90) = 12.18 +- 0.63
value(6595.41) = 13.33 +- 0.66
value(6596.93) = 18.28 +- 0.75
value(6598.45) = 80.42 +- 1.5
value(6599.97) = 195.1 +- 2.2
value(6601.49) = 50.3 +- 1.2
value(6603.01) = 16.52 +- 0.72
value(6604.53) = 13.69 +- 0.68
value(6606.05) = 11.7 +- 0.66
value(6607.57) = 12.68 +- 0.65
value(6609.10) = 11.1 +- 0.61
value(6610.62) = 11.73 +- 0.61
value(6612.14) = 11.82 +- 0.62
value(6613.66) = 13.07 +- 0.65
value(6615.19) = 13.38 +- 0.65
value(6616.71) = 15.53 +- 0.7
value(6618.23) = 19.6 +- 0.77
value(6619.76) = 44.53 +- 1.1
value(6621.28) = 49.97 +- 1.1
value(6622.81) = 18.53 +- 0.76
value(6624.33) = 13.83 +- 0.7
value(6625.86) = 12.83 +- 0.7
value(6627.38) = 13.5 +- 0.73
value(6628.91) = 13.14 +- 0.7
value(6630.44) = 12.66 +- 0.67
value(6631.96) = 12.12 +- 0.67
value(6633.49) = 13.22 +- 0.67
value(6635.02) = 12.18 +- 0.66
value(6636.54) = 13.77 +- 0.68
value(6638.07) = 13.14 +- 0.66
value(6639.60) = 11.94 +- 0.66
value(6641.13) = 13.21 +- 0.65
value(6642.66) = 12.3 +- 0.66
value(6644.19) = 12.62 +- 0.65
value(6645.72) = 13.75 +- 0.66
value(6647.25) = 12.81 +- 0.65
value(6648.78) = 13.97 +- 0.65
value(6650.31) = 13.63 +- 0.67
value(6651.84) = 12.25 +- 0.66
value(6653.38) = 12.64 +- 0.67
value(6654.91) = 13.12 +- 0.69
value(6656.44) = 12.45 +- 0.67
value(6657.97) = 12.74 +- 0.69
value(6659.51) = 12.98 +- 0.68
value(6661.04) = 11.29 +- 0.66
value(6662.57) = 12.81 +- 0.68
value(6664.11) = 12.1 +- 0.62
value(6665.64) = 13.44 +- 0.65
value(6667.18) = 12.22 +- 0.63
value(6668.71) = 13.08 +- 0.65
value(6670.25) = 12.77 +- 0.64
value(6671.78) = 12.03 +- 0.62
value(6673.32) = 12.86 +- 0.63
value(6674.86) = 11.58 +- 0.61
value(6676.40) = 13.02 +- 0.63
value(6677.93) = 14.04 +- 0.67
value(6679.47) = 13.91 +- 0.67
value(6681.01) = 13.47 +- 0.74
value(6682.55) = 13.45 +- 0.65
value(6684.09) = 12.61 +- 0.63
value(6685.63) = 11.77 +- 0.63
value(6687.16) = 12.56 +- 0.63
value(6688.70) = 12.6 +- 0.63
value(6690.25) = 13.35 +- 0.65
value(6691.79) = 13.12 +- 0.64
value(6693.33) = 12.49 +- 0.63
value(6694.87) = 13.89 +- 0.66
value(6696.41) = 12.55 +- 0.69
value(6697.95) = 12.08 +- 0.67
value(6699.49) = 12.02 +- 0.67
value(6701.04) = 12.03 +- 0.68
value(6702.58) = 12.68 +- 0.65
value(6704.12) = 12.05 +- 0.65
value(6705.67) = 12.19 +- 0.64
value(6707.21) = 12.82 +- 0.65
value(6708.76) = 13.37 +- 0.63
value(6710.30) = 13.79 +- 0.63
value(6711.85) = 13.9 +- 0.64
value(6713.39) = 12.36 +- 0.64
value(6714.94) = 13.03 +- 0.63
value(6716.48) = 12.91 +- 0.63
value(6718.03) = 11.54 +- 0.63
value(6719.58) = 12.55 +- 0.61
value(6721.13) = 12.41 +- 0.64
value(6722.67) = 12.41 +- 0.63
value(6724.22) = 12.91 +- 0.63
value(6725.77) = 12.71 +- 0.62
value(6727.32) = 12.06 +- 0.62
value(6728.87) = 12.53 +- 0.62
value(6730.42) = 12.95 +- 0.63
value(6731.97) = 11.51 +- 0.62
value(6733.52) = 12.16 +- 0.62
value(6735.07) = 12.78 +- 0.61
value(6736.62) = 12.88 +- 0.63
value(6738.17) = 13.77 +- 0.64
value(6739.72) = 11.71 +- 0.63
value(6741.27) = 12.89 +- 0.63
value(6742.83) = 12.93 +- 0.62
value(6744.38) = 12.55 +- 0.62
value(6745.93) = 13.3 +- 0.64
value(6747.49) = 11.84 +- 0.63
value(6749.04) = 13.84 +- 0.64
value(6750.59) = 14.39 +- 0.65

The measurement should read 1.32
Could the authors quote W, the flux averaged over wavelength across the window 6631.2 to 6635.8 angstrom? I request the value 12.5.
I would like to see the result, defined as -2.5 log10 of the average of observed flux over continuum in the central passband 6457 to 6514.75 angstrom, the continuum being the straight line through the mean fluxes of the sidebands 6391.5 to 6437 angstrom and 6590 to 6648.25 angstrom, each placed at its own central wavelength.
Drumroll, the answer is 0.222 mag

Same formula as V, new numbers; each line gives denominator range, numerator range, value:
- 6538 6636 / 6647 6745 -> 0.68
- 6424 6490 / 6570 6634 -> 1.81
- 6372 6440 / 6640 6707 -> 1.06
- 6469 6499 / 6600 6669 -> 1.36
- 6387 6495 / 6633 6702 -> 1.04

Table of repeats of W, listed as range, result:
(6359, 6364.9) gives 13.5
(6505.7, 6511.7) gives 13.4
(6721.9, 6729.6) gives 12.5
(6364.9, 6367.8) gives 13.6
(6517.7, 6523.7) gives 13.5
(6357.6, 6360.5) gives 13.6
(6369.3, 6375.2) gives 13.4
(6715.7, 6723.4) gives 12.4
